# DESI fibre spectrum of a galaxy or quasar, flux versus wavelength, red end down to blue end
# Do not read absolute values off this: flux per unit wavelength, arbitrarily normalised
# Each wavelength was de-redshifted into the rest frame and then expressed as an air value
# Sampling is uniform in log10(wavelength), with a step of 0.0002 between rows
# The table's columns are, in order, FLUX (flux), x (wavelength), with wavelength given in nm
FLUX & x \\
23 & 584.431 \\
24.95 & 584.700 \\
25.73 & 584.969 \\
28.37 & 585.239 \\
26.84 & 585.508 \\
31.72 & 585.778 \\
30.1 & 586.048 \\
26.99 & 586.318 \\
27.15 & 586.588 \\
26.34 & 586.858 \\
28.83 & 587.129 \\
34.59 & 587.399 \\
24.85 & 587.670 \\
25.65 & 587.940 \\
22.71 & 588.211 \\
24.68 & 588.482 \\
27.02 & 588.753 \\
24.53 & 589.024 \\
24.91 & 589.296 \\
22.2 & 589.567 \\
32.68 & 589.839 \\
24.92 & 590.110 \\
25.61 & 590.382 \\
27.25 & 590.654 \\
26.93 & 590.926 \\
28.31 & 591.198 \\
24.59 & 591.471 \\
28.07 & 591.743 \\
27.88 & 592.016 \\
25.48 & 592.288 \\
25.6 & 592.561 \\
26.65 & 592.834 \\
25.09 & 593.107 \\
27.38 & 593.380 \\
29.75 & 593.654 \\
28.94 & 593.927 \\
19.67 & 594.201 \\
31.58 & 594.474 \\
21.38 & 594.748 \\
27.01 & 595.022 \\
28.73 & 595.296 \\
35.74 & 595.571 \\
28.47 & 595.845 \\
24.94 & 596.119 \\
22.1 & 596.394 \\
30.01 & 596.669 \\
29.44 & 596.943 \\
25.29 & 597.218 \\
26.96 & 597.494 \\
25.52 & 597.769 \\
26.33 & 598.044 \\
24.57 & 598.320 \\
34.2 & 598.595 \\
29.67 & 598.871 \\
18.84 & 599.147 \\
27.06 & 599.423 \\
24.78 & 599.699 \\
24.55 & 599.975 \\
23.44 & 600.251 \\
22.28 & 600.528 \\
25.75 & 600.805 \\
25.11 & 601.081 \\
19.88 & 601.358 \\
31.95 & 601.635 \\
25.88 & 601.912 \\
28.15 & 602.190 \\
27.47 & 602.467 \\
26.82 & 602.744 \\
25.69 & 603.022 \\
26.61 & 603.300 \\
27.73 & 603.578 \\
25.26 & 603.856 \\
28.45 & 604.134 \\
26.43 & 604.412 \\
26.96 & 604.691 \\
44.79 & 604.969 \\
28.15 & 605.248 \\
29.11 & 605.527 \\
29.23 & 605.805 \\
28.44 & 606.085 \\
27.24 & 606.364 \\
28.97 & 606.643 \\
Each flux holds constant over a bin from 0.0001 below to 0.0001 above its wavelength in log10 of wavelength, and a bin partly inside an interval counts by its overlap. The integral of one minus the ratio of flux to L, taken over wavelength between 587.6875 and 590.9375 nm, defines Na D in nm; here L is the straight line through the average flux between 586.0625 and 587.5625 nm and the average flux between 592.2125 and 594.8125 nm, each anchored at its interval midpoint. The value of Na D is 0.25 nm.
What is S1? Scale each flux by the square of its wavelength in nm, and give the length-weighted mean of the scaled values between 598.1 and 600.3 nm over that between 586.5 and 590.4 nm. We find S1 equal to 1.0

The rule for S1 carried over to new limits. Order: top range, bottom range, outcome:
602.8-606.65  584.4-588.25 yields 1.12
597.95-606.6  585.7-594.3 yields 1.06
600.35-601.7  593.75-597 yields 0.92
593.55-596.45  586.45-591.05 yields 1.05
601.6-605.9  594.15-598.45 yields 1.09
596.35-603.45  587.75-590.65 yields 1.06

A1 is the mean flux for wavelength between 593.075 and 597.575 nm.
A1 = 27.3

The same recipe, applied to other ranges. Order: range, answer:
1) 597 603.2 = 26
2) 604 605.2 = 31.4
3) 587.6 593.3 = 26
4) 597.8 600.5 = 25.8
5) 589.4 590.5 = 26.3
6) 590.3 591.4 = 26.9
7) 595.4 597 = 28.4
